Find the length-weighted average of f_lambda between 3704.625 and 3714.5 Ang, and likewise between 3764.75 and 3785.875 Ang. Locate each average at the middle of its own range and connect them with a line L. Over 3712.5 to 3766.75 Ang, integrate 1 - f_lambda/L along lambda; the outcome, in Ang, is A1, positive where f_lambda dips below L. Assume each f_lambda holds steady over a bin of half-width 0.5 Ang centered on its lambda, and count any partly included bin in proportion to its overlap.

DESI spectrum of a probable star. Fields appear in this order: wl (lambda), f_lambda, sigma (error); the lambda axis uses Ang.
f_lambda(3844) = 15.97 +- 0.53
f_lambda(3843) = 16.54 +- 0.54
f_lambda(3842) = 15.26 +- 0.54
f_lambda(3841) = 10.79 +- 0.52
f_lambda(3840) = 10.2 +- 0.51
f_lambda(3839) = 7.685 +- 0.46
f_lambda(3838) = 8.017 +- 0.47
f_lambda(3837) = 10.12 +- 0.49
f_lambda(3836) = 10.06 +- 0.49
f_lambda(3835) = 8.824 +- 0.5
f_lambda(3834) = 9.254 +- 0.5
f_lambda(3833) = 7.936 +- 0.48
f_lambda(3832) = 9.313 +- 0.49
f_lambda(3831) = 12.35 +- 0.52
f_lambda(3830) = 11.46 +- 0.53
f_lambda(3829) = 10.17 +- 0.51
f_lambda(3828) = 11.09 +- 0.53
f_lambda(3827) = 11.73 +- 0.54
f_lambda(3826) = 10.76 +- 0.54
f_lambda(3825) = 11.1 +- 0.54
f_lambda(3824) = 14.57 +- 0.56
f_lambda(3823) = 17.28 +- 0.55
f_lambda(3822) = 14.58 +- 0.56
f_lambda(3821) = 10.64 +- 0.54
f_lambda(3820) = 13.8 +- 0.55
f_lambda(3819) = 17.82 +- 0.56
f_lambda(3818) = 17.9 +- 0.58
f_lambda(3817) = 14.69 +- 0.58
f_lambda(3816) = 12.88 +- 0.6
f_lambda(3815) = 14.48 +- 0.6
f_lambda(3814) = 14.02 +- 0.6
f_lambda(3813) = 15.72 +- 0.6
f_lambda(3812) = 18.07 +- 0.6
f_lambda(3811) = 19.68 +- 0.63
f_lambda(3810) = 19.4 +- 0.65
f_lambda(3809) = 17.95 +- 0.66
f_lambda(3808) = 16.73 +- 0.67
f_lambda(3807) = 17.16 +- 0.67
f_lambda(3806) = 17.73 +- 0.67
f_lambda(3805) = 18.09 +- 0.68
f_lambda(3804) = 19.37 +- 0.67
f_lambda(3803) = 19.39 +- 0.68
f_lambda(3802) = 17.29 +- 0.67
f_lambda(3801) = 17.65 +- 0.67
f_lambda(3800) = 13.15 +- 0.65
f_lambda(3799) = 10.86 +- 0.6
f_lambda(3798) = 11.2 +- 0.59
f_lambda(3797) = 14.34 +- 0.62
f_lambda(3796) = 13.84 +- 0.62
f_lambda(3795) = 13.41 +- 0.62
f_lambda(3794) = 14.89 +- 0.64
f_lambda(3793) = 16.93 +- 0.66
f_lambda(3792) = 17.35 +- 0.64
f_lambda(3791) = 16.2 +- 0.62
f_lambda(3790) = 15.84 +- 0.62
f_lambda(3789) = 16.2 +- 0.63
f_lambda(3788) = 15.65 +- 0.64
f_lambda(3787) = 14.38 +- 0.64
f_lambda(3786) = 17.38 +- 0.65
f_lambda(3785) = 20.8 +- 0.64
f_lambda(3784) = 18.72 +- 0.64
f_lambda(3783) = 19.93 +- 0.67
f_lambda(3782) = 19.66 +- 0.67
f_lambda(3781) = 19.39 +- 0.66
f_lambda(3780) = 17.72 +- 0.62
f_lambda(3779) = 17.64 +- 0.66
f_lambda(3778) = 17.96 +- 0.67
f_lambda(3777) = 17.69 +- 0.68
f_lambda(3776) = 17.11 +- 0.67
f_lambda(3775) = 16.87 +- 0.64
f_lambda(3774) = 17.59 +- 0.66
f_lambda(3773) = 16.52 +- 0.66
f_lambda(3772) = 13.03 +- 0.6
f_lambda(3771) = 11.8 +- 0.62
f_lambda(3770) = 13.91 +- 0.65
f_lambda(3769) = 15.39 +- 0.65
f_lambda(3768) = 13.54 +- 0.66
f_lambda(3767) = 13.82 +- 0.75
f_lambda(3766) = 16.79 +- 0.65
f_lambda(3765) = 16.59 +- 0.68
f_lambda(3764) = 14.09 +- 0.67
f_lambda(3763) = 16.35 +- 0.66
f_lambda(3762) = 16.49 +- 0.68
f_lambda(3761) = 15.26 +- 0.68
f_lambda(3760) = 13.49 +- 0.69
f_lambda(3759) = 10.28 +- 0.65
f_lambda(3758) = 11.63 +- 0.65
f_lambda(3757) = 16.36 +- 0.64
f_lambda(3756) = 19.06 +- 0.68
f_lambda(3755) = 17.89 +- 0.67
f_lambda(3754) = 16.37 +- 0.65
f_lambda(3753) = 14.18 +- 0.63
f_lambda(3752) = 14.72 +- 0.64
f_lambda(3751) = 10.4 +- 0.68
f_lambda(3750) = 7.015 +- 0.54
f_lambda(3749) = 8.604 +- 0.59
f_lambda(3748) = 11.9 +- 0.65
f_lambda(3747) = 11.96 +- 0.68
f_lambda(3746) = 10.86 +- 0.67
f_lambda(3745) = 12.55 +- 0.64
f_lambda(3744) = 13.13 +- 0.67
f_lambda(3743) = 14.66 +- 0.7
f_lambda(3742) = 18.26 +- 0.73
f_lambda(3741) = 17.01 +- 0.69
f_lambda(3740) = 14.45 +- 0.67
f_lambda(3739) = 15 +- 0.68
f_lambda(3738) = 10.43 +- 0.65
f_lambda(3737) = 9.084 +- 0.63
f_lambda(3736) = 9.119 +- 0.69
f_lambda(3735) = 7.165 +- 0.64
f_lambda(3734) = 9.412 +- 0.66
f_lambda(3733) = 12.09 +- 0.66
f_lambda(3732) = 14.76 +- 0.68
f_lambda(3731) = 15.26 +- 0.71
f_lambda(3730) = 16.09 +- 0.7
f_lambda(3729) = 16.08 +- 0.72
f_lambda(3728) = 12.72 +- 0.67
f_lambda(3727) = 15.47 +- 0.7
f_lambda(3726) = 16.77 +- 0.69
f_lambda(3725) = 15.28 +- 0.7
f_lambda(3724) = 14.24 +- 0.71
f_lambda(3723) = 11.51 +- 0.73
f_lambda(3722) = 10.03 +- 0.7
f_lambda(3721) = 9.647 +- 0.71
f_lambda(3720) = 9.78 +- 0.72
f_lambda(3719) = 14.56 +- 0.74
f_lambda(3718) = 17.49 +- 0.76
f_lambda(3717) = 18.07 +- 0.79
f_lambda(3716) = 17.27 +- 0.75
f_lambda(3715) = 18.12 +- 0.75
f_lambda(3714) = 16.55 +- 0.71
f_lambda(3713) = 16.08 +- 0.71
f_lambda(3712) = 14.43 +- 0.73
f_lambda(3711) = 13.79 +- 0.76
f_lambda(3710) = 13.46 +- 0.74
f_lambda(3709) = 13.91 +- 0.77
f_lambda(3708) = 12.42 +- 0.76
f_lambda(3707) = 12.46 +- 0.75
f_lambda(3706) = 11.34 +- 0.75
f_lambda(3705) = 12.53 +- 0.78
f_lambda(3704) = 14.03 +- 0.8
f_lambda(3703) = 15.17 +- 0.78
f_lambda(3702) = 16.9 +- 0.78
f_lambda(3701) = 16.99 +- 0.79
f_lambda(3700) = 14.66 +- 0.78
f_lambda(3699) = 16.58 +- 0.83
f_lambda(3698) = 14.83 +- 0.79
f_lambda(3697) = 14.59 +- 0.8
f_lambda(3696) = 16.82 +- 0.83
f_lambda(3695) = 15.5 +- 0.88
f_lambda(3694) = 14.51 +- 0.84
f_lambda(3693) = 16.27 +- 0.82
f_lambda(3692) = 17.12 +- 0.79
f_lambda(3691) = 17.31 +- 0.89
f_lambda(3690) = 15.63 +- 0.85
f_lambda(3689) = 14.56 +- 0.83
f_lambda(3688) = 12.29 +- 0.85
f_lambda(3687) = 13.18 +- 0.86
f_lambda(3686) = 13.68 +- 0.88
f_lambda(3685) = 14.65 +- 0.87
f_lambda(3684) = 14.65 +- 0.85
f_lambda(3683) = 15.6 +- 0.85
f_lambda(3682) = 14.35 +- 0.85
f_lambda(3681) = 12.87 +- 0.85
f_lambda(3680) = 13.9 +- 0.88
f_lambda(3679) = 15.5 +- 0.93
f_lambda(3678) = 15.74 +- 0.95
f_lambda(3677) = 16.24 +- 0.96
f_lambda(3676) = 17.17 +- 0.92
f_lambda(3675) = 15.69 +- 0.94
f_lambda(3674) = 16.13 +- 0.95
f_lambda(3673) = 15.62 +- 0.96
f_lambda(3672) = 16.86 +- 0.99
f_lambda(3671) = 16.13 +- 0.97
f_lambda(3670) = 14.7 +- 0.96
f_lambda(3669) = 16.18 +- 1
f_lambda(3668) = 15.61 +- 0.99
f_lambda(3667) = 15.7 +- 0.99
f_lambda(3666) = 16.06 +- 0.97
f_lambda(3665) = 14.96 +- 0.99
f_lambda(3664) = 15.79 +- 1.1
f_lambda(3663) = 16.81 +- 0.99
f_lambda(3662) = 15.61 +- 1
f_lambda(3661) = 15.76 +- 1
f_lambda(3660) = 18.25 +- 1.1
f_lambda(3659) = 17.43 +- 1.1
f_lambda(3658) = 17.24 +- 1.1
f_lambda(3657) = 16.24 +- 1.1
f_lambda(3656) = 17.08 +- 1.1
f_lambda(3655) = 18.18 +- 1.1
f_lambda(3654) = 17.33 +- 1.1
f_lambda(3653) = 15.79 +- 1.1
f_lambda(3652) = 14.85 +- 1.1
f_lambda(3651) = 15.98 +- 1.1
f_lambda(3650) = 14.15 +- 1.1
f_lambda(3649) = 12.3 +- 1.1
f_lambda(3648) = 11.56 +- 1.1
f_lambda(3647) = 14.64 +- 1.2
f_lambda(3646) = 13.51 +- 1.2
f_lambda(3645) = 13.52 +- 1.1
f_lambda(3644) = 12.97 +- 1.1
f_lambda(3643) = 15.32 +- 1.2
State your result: 4.4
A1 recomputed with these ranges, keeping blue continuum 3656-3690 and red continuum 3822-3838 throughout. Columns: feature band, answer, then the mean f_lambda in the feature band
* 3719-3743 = 1.3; 13.1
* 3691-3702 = -0.8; 15.9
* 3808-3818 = -4.2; 16.4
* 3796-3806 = -3.2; 15.7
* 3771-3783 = -4.5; 17.3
